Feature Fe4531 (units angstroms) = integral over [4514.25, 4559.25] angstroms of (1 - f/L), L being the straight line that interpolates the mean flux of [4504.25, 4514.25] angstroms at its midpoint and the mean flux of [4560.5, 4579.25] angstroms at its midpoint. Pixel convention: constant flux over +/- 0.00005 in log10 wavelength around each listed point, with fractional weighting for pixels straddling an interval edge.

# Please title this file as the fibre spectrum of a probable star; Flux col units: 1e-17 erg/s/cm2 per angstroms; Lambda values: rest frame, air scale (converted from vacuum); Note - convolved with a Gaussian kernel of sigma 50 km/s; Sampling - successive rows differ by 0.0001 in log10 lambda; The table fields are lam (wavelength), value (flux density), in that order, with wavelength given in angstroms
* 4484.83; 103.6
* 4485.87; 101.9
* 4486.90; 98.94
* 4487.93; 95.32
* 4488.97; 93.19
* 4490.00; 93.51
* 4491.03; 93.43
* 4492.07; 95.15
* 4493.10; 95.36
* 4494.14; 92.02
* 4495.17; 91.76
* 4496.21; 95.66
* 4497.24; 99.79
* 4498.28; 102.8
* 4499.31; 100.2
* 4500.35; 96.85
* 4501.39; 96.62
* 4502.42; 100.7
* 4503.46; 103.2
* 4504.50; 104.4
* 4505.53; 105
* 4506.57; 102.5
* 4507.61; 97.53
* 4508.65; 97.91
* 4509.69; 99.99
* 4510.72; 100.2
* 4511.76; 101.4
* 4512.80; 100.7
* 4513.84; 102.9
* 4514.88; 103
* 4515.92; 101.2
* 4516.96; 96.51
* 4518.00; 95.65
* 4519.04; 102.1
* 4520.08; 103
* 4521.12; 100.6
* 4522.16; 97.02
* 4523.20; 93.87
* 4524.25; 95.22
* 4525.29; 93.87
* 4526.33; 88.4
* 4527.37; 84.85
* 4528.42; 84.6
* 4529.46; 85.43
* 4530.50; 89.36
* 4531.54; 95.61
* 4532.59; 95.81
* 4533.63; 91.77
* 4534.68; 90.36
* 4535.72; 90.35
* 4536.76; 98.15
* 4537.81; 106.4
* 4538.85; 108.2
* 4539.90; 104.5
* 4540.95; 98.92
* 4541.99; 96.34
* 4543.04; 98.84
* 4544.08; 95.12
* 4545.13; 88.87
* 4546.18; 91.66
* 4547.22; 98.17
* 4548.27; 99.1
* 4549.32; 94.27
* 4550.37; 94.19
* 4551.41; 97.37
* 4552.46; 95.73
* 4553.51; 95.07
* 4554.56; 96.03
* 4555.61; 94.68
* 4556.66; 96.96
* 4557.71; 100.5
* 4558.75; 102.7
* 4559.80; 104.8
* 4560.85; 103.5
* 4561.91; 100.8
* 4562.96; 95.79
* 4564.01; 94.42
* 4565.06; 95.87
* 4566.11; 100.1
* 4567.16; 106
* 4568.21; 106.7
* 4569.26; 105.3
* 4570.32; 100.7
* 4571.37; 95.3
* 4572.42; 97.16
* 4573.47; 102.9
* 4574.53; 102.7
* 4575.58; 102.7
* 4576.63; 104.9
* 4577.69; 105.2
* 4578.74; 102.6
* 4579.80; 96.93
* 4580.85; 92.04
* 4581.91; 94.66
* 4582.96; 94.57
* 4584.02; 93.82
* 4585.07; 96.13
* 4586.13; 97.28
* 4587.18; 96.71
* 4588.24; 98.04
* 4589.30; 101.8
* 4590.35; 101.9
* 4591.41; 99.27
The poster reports 2.3 angstroms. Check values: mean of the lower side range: 101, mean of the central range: 96.1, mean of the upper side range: 101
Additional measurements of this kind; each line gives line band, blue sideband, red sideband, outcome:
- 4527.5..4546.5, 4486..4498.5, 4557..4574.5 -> 0.76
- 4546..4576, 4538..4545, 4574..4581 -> 0.51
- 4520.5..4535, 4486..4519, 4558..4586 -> 1.03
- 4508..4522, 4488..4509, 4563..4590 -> -0.31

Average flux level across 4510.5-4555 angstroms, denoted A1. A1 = 96.3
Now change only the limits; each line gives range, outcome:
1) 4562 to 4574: 100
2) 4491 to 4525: 98.9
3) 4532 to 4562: 97.5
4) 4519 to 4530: 93.2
